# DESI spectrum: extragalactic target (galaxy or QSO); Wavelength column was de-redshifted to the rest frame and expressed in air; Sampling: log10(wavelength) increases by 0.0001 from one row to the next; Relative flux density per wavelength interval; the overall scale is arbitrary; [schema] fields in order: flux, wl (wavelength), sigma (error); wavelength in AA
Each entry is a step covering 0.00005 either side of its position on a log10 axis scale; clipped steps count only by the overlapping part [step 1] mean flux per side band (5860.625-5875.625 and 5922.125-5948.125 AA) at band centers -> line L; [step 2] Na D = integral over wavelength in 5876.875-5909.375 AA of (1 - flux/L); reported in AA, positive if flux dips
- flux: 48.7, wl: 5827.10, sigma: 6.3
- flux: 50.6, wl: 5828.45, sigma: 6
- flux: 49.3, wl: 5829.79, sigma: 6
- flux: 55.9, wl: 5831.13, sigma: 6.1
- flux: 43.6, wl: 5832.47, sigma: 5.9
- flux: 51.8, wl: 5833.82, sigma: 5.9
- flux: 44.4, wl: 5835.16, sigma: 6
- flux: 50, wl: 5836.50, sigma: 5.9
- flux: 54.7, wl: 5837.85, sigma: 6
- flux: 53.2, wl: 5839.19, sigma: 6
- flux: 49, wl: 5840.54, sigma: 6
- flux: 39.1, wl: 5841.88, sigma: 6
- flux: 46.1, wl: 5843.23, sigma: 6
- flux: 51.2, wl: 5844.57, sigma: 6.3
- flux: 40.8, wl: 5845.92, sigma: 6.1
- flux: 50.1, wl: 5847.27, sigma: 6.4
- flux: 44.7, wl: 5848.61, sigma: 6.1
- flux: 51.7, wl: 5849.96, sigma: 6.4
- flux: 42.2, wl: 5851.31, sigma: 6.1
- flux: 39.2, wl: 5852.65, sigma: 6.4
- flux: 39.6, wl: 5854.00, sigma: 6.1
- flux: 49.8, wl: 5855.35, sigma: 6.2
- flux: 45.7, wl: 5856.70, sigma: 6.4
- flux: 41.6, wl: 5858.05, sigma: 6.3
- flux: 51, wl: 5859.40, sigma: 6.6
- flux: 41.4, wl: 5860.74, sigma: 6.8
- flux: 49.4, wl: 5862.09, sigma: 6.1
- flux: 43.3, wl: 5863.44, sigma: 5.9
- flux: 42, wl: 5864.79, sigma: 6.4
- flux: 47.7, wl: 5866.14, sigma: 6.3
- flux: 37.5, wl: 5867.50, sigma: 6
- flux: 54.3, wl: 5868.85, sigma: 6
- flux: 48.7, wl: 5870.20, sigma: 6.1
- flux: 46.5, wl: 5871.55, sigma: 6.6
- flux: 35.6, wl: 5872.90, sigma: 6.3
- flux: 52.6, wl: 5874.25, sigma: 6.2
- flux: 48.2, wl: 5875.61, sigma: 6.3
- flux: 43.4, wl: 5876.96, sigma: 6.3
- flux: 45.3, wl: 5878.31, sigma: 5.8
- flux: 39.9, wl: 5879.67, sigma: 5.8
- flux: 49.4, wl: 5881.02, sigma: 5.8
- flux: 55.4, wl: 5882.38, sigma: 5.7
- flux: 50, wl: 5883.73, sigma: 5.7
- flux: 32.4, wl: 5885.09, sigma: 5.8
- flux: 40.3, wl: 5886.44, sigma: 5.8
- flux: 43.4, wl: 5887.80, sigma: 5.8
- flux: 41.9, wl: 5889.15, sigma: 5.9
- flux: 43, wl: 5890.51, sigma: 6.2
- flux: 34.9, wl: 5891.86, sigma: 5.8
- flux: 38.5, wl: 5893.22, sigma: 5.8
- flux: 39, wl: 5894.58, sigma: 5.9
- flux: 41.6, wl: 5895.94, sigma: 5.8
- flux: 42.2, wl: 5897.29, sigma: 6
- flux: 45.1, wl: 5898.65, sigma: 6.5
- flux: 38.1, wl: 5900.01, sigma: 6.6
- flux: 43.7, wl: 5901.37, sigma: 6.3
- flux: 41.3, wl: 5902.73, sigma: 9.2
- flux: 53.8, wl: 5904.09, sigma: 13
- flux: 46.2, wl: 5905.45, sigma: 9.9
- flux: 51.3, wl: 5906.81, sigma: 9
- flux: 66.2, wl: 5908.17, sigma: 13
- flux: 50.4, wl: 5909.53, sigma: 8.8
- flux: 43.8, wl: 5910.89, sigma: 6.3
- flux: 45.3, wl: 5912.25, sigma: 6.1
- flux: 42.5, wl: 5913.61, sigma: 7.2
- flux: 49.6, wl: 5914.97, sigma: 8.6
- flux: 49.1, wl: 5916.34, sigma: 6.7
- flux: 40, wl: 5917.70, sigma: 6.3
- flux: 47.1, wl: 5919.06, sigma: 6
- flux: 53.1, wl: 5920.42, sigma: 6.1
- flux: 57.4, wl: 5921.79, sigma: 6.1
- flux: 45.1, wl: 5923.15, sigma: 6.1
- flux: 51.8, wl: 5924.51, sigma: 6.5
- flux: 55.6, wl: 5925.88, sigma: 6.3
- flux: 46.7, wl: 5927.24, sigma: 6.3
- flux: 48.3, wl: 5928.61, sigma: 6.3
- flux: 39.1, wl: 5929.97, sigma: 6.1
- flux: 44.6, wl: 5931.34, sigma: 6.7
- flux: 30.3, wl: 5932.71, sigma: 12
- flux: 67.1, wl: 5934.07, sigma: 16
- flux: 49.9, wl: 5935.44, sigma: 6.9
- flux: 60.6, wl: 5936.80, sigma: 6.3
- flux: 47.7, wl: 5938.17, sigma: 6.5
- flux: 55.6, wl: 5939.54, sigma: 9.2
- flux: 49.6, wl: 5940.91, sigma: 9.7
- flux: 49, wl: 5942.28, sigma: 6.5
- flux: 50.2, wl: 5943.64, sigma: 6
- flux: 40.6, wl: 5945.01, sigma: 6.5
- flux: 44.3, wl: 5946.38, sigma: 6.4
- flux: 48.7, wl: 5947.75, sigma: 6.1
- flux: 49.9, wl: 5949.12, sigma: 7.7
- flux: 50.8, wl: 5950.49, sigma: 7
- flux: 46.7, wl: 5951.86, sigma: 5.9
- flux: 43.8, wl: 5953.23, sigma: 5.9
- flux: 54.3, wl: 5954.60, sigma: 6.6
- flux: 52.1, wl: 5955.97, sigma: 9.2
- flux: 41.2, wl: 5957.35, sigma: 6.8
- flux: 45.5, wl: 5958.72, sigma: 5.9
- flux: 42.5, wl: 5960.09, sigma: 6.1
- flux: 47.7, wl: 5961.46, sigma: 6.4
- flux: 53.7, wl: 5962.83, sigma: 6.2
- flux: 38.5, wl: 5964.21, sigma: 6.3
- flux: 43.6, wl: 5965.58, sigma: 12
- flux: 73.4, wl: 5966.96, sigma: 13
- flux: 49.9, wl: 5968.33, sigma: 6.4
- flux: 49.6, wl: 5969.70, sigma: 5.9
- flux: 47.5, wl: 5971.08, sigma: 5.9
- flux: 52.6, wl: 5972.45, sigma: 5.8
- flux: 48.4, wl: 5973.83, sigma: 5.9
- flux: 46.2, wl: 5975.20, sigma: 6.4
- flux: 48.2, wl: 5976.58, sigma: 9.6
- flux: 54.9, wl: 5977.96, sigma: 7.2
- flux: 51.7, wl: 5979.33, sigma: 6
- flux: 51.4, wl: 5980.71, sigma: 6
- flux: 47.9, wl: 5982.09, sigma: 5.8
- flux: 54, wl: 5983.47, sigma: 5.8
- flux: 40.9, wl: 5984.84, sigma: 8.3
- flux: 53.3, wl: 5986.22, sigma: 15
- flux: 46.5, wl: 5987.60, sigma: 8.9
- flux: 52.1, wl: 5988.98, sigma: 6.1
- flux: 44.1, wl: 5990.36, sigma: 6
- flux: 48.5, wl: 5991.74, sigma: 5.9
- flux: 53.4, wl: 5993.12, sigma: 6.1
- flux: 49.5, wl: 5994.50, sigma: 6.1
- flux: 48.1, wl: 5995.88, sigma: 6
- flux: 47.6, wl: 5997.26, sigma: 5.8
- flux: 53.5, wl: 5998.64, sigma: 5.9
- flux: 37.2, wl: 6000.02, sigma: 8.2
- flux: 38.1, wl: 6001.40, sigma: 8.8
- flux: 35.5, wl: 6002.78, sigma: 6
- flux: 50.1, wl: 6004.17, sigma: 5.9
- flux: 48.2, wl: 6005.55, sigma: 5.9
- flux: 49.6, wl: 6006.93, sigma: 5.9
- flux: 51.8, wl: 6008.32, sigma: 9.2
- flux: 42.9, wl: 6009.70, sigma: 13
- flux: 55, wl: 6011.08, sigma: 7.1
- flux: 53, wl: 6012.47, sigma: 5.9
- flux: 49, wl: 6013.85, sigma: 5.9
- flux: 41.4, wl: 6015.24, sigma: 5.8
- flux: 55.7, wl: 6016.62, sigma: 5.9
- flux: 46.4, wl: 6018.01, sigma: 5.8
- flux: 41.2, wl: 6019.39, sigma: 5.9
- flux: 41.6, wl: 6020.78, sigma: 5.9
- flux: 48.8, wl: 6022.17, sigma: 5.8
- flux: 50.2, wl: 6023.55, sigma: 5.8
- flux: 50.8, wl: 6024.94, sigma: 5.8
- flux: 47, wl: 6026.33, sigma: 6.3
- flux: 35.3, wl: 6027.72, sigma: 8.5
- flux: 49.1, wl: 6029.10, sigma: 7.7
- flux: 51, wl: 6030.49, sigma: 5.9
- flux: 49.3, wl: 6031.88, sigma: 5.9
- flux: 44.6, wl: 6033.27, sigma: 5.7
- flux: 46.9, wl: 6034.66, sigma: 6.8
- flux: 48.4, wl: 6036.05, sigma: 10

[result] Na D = 1.58 AA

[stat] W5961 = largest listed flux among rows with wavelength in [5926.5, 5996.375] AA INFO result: 73.4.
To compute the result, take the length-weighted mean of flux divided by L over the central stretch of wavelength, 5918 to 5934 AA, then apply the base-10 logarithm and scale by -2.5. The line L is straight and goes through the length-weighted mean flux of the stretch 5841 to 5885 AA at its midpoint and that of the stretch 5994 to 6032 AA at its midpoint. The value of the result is -0.038 mag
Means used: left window 45.6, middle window 47.8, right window 47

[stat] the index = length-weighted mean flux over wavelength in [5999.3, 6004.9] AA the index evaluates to 40.4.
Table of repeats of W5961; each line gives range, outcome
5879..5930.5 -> 66.2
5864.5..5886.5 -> 55.4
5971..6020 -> 55.7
